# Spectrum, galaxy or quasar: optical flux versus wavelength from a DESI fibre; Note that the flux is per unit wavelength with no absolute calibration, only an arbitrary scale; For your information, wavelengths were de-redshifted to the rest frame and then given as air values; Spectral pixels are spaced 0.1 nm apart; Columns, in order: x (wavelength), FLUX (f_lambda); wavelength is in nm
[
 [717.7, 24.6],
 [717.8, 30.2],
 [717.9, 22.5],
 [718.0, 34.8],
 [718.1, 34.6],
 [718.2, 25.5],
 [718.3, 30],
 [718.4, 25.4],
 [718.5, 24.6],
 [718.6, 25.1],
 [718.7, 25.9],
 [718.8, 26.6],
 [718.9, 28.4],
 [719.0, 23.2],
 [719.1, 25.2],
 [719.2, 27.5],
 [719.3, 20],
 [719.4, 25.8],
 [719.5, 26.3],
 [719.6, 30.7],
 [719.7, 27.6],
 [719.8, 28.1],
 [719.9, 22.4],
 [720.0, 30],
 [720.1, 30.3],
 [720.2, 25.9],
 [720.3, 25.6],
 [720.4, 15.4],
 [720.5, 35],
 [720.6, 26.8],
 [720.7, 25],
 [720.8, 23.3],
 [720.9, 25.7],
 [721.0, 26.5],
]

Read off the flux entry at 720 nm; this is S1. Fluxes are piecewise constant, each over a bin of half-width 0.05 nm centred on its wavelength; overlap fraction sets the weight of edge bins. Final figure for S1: 30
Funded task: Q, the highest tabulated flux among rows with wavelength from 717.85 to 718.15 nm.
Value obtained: 34.8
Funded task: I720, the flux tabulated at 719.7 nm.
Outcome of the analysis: 27.6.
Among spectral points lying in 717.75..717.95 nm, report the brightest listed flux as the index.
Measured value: 30.2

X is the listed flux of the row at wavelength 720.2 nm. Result 25.9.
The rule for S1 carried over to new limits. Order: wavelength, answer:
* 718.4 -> 25.4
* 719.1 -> 25.2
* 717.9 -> 22.5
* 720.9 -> 25.7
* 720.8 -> 23.3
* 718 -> 34.8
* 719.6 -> 30.7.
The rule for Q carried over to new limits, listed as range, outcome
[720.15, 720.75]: 35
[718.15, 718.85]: 30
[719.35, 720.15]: 30.7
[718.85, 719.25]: 28.4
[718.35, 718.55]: 25.4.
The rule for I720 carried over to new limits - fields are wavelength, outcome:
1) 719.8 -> 28.1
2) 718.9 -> 28.4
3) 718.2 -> 25.5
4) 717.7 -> 24.6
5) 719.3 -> 20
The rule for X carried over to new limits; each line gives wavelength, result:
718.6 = 25.1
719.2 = 27.5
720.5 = 35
